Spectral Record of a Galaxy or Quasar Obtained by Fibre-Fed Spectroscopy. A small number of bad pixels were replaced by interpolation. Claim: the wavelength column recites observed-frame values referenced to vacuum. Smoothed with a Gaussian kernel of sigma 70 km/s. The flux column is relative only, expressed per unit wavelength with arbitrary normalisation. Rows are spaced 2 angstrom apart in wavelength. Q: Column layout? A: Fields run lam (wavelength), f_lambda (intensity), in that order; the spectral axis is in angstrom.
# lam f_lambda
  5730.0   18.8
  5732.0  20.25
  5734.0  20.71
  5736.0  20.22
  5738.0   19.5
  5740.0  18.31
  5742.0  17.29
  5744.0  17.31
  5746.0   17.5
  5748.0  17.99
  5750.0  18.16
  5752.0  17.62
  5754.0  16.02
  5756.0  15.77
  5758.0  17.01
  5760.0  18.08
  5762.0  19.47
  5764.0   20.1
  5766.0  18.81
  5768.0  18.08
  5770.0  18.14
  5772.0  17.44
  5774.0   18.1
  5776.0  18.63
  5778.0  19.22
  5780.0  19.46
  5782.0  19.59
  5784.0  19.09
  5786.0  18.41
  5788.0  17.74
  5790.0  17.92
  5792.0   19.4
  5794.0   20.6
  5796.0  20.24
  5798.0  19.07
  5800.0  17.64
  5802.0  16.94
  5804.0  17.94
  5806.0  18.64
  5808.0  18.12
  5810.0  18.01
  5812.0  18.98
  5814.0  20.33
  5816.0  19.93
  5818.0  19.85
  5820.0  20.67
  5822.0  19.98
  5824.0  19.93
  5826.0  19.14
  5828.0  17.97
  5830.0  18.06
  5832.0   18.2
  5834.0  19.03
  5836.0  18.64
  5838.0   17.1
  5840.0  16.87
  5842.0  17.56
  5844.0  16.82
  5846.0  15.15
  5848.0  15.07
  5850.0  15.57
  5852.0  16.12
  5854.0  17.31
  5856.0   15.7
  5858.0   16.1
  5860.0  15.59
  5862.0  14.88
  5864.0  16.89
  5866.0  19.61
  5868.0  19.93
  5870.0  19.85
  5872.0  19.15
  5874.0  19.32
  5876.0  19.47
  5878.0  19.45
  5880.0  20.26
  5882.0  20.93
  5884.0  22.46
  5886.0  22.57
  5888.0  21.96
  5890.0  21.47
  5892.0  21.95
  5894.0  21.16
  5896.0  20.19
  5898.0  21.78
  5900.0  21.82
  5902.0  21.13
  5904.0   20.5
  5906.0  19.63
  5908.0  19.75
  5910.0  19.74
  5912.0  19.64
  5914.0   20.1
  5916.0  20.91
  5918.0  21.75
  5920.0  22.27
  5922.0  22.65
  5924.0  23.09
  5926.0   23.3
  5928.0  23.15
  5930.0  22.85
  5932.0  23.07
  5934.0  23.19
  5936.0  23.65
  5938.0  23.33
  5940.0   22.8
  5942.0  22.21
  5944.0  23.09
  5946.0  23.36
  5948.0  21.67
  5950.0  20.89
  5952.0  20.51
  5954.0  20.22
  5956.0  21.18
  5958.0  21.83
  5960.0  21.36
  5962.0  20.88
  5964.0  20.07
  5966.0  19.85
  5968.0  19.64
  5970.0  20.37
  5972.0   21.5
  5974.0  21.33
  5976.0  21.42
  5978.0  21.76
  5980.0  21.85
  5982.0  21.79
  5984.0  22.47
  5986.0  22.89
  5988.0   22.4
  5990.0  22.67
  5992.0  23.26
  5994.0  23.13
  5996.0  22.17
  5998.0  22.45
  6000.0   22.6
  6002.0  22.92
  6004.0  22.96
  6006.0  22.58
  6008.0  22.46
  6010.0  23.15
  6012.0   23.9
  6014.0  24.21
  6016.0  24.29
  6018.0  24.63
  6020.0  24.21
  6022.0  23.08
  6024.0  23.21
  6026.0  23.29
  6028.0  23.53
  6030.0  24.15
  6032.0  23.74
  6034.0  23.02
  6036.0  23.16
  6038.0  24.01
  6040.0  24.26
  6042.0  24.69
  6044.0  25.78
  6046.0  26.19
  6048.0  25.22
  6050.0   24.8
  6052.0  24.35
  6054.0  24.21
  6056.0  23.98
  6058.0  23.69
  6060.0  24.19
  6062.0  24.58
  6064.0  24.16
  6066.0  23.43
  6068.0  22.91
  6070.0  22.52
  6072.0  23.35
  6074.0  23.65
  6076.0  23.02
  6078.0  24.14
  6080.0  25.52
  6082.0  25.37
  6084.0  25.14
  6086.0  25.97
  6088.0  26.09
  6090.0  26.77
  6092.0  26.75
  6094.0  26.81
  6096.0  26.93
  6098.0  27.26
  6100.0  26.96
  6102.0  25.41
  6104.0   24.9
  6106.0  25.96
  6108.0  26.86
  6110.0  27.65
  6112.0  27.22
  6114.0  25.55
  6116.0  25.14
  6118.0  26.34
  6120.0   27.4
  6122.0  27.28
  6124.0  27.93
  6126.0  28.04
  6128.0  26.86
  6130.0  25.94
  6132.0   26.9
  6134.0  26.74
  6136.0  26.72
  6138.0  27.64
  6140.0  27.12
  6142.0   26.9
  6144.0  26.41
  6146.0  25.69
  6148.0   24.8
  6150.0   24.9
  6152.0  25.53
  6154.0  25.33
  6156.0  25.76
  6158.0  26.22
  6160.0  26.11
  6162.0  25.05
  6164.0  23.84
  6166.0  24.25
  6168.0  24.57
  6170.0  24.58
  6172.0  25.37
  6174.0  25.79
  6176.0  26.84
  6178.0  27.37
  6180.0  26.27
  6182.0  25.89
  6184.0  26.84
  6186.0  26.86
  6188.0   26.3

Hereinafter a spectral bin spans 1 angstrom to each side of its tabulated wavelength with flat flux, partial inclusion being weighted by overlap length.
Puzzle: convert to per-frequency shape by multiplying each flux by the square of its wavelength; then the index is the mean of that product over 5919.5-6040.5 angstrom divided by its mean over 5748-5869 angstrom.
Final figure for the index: 1.3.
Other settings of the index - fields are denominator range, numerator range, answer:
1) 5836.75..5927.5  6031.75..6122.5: 1.38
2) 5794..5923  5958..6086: 1.28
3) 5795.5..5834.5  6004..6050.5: 1.36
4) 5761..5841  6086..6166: 1.56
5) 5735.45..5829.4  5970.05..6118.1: 1.42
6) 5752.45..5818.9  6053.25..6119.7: 1.51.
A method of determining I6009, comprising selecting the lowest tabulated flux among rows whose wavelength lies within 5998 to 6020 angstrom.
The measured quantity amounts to 22.45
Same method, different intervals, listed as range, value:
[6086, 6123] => 24.9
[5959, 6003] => 19.64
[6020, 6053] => 23.02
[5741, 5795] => 15.77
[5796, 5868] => 14.88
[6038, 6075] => 22.52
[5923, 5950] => 20.89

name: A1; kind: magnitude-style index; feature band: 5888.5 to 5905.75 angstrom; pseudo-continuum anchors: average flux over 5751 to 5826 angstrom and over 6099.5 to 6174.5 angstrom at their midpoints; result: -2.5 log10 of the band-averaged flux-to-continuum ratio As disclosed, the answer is -0.01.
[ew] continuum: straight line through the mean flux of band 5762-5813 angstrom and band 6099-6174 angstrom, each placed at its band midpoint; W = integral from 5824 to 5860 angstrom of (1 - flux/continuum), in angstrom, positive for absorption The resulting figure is 4.9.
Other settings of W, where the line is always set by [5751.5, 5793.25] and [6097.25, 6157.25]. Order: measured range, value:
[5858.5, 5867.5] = 1.5 angstrom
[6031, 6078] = 1.4 angstrom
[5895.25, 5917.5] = 0.9 angstrom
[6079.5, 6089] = -0.1 angstrom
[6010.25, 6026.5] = 0.1 angstrom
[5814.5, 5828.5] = -0.2 angstrom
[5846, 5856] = 2.1 angstrom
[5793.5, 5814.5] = 0.4 angstrom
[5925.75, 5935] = -0.5 angstrom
